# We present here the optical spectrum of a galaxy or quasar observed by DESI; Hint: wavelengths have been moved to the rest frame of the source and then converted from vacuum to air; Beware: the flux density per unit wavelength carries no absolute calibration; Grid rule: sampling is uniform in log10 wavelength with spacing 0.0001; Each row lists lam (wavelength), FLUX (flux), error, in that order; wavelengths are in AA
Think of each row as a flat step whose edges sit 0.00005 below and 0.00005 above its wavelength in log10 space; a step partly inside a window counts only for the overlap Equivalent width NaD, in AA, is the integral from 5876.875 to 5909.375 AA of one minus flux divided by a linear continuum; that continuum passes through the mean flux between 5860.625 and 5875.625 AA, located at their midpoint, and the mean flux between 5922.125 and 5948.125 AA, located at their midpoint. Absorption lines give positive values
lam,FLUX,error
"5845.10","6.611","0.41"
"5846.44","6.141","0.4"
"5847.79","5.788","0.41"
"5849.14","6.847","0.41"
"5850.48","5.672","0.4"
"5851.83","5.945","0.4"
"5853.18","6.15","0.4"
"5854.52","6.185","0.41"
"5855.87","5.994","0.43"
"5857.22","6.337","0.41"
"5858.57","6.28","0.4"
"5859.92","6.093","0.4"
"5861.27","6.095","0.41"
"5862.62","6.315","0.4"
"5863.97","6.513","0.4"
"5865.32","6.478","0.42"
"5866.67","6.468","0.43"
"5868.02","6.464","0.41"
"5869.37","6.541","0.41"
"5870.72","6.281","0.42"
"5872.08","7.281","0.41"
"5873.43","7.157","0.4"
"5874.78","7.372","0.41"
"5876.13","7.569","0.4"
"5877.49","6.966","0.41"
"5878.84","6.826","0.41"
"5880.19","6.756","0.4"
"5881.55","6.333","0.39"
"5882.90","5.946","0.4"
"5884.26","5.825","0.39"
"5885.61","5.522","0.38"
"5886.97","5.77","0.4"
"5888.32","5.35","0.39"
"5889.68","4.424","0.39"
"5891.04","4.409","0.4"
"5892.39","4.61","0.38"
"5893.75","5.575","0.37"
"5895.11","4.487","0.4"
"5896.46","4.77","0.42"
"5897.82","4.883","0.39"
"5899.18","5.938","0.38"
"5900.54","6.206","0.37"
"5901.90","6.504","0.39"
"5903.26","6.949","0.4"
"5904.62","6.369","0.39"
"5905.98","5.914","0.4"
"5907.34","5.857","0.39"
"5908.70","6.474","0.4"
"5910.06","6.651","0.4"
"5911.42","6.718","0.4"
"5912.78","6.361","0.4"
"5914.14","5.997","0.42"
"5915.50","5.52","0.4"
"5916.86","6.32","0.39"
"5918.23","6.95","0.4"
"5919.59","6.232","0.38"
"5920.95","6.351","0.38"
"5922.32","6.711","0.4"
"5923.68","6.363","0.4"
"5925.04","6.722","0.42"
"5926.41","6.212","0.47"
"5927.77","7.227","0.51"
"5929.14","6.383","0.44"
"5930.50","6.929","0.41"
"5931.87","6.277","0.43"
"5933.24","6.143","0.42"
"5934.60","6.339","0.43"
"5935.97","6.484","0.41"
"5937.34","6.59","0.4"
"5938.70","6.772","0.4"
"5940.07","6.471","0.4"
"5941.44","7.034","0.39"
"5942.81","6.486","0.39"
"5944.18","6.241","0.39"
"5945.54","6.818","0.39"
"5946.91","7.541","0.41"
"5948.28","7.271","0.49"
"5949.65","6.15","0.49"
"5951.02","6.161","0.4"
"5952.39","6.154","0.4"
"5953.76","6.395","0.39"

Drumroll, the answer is 4.2 AA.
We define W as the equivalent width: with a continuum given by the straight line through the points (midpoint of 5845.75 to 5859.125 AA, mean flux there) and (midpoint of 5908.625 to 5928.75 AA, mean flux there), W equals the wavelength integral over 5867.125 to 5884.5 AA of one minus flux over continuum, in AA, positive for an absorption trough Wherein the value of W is -1.4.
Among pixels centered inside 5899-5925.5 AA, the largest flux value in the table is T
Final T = 6.95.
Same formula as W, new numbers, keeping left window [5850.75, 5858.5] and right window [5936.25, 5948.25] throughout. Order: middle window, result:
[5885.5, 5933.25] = 3.81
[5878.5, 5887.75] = 0.32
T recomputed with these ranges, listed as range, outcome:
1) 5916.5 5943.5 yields 7.227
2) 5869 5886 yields 7.569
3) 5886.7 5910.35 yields 6.949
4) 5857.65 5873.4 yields 7.281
